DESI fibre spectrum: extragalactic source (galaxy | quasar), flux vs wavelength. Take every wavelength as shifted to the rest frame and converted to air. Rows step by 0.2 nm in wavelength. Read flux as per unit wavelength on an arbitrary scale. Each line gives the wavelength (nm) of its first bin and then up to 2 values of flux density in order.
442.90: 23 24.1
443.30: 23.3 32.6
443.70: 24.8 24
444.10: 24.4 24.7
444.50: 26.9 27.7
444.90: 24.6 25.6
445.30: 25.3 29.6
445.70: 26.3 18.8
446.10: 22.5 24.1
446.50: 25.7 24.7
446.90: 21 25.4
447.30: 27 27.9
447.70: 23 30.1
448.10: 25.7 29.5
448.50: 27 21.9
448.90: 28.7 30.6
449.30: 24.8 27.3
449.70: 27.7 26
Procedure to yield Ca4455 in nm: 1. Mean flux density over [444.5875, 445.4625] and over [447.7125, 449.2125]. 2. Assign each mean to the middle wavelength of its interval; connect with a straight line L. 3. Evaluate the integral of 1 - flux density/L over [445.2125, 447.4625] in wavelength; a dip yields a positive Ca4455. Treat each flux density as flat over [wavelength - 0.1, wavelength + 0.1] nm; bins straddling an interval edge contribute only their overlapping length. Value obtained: 0.16 nm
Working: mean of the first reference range 26.1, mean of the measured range 24.7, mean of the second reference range 27.3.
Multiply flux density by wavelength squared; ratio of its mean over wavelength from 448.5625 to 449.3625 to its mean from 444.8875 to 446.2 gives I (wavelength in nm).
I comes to 1.09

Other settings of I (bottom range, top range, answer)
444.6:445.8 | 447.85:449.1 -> 1.05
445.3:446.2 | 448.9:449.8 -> 1.15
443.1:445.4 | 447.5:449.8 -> 1.07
